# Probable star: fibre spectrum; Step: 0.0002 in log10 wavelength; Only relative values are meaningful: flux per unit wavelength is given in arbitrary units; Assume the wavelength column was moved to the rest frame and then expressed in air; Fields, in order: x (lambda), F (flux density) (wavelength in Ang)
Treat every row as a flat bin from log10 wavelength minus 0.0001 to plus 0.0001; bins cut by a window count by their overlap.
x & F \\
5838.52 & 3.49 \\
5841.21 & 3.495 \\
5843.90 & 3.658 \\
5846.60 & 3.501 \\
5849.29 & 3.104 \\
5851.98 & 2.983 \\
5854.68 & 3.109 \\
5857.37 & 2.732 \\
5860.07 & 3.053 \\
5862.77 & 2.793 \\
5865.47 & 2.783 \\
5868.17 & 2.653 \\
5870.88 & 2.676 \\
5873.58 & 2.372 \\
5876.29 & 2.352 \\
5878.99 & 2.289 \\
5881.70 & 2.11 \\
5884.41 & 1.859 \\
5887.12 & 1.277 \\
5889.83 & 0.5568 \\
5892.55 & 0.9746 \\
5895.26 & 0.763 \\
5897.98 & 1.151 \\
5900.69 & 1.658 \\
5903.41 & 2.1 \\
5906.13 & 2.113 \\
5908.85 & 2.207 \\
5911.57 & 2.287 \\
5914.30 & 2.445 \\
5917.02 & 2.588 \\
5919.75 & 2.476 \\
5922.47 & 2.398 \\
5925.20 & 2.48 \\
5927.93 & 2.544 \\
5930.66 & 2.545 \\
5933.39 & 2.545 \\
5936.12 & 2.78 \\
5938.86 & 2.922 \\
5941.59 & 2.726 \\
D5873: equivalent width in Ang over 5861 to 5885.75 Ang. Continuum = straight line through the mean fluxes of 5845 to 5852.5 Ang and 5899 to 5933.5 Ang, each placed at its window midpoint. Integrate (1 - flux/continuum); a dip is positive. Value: 4.0 Ang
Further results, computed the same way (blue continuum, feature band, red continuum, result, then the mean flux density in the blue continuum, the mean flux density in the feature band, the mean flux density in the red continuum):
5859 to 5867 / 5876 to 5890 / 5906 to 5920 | 4.62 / 2.87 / 1.79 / 2.36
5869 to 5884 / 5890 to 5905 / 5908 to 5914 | 6.66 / 2.34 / 1.28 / 2.28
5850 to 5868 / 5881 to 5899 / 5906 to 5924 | 9.69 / 2.9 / 1.21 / 2.38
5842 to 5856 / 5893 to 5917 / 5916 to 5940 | 7.95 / 3.28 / 1.85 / 2.58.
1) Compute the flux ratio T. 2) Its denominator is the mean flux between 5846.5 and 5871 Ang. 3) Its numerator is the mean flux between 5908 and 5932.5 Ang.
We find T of 0.8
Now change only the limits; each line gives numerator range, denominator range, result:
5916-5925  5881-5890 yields 1.63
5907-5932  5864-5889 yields 1.09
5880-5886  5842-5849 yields 0.56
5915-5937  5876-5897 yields 1.72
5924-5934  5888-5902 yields 2.46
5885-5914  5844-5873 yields 0.53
